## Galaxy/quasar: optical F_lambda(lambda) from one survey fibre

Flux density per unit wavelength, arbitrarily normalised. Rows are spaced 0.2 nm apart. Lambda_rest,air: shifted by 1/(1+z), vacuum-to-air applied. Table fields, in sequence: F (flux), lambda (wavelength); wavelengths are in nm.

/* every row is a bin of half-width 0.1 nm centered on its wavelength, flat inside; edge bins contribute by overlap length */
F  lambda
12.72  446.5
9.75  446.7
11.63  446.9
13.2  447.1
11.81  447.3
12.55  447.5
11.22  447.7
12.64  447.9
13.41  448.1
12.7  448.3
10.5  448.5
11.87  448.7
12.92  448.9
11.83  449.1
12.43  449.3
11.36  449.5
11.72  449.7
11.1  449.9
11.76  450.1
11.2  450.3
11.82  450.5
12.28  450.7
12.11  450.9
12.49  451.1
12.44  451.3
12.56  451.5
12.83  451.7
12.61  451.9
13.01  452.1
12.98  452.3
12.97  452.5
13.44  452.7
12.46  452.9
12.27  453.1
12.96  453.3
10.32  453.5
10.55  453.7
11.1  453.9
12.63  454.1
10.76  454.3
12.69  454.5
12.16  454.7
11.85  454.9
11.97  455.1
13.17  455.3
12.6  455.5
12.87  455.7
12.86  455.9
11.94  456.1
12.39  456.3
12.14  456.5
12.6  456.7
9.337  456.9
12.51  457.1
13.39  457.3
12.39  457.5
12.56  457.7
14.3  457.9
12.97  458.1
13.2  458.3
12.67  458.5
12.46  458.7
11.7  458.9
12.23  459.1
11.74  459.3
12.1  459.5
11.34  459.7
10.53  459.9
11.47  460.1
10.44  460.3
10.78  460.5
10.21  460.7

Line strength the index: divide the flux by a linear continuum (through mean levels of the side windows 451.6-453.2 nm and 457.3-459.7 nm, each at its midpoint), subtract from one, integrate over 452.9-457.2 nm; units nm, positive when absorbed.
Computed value 0.240 nm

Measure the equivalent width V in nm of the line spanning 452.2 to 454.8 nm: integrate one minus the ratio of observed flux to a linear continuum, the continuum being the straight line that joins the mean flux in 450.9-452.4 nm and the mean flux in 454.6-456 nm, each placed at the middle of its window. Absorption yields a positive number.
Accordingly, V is 0.10 nm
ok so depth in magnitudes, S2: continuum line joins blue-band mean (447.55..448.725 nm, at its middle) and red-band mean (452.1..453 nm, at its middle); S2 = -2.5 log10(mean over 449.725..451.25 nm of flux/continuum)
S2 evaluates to 0.064 mag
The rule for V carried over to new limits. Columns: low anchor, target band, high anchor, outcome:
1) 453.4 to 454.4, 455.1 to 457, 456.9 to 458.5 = -0.03 nm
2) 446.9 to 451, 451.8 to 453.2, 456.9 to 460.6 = -0.09 nm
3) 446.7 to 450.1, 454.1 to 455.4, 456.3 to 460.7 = -0.02 nm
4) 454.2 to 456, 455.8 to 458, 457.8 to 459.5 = 0.01 nm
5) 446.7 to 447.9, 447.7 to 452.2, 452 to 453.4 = 0.09 nm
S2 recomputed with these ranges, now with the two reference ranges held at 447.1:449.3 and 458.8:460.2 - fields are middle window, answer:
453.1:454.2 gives 0.03 mag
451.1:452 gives -0.05 mag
